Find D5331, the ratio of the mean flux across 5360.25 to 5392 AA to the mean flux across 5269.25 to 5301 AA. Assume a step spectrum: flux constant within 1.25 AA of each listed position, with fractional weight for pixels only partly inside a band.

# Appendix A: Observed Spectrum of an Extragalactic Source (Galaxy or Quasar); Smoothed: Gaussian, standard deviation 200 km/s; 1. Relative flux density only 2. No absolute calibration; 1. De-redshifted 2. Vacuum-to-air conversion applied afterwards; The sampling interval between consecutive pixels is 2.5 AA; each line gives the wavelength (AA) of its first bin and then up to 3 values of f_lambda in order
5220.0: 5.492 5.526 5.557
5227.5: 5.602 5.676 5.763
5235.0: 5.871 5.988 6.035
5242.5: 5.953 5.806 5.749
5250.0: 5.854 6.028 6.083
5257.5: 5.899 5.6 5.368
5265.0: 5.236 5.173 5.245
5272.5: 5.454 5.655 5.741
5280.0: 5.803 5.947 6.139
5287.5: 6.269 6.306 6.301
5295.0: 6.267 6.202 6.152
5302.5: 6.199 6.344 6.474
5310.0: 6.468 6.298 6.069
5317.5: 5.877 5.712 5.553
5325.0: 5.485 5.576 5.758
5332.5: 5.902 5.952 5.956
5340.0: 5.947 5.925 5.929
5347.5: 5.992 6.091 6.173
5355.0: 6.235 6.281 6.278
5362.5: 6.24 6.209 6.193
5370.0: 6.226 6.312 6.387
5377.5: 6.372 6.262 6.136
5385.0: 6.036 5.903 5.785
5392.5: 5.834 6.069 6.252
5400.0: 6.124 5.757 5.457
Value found 1.03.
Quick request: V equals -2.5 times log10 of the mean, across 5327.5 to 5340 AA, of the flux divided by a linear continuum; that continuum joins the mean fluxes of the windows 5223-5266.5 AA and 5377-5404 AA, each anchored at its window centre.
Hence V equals 0.01 mag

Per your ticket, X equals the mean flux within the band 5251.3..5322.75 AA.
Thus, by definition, 5.93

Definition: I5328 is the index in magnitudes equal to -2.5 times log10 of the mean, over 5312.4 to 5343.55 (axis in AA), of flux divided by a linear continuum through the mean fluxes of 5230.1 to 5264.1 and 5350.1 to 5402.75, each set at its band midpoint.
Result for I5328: 0.04 mag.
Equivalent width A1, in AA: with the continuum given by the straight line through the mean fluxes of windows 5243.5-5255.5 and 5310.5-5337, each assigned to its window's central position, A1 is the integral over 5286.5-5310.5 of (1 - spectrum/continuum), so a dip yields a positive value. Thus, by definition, -1.8 AA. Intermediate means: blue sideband 5.89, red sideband 5.84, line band 6.29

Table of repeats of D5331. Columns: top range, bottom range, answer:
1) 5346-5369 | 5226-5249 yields 1.06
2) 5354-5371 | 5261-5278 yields 1.16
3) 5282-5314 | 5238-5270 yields 1.10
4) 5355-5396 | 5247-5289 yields 1.08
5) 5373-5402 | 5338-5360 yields 1.00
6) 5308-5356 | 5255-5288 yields 1.05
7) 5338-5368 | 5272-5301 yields 1.01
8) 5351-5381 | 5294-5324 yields 1.02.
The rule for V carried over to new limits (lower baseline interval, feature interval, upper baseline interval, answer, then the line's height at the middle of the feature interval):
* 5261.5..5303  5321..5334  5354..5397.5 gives 0.063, 6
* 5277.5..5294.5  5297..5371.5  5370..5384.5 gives 0.025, 6.19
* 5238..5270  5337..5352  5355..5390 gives 0.019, 6.09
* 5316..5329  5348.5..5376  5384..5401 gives -0.070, 5.85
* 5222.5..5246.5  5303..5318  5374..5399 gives -0.058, 5.95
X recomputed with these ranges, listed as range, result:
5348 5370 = 6.21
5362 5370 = 6.21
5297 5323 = 6.14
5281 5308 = 6.23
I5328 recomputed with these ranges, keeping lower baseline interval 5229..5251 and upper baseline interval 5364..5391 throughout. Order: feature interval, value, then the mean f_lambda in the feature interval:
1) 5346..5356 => 0.00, 6.12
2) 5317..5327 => 0.08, 5.63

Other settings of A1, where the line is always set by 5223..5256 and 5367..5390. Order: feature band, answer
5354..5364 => -0.2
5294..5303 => -0.3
